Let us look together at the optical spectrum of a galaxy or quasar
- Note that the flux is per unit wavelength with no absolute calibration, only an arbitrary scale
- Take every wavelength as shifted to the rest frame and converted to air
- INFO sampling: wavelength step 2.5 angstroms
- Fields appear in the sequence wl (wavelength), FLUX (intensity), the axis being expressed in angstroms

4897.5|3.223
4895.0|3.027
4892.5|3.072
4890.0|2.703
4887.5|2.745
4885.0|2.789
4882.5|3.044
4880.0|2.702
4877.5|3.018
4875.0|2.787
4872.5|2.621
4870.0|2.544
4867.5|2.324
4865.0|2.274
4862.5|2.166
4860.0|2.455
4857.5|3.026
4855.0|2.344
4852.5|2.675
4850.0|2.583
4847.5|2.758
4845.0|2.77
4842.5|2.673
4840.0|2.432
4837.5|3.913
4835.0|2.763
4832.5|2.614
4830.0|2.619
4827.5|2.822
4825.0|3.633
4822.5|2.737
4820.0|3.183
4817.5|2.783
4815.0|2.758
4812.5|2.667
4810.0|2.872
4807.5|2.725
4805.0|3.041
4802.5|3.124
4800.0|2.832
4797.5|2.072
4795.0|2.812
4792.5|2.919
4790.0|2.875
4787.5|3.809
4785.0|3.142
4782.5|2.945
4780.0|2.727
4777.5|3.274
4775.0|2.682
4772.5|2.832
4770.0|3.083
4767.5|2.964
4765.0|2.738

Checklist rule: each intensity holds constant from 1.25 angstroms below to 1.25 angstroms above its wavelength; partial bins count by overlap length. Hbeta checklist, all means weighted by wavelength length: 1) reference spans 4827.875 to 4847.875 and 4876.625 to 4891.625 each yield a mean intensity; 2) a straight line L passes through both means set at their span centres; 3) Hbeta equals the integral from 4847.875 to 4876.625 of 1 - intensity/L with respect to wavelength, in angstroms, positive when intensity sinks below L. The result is 2.9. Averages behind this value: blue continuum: 2.82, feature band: 2.54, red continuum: 2.83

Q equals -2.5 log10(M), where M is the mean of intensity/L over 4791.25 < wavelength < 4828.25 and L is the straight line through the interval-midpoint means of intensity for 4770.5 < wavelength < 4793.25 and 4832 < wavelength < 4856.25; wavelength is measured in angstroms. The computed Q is 0.014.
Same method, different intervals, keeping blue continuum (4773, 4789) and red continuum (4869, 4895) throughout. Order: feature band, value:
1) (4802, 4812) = 0.039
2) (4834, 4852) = 0.031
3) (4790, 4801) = 0.138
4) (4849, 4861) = 0.105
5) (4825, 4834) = 0.051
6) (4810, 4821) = 0.055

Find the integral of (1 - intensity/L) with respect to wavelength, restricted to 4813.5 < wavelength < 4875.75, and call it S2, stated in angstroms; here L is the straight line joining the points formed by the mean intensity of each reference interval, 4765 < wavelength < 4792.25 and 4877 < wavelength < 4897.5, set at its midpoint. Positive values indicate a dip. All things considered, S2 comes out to 4.6 angstroms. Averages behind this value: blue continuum 3.02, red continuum 2.9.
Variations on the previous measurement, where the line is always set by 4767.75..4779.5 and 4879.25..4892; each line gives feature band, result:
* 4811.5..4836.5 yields 0.18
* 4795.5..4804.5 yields 0.62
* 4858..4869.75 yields 1.95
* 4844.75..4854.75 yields 0.72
